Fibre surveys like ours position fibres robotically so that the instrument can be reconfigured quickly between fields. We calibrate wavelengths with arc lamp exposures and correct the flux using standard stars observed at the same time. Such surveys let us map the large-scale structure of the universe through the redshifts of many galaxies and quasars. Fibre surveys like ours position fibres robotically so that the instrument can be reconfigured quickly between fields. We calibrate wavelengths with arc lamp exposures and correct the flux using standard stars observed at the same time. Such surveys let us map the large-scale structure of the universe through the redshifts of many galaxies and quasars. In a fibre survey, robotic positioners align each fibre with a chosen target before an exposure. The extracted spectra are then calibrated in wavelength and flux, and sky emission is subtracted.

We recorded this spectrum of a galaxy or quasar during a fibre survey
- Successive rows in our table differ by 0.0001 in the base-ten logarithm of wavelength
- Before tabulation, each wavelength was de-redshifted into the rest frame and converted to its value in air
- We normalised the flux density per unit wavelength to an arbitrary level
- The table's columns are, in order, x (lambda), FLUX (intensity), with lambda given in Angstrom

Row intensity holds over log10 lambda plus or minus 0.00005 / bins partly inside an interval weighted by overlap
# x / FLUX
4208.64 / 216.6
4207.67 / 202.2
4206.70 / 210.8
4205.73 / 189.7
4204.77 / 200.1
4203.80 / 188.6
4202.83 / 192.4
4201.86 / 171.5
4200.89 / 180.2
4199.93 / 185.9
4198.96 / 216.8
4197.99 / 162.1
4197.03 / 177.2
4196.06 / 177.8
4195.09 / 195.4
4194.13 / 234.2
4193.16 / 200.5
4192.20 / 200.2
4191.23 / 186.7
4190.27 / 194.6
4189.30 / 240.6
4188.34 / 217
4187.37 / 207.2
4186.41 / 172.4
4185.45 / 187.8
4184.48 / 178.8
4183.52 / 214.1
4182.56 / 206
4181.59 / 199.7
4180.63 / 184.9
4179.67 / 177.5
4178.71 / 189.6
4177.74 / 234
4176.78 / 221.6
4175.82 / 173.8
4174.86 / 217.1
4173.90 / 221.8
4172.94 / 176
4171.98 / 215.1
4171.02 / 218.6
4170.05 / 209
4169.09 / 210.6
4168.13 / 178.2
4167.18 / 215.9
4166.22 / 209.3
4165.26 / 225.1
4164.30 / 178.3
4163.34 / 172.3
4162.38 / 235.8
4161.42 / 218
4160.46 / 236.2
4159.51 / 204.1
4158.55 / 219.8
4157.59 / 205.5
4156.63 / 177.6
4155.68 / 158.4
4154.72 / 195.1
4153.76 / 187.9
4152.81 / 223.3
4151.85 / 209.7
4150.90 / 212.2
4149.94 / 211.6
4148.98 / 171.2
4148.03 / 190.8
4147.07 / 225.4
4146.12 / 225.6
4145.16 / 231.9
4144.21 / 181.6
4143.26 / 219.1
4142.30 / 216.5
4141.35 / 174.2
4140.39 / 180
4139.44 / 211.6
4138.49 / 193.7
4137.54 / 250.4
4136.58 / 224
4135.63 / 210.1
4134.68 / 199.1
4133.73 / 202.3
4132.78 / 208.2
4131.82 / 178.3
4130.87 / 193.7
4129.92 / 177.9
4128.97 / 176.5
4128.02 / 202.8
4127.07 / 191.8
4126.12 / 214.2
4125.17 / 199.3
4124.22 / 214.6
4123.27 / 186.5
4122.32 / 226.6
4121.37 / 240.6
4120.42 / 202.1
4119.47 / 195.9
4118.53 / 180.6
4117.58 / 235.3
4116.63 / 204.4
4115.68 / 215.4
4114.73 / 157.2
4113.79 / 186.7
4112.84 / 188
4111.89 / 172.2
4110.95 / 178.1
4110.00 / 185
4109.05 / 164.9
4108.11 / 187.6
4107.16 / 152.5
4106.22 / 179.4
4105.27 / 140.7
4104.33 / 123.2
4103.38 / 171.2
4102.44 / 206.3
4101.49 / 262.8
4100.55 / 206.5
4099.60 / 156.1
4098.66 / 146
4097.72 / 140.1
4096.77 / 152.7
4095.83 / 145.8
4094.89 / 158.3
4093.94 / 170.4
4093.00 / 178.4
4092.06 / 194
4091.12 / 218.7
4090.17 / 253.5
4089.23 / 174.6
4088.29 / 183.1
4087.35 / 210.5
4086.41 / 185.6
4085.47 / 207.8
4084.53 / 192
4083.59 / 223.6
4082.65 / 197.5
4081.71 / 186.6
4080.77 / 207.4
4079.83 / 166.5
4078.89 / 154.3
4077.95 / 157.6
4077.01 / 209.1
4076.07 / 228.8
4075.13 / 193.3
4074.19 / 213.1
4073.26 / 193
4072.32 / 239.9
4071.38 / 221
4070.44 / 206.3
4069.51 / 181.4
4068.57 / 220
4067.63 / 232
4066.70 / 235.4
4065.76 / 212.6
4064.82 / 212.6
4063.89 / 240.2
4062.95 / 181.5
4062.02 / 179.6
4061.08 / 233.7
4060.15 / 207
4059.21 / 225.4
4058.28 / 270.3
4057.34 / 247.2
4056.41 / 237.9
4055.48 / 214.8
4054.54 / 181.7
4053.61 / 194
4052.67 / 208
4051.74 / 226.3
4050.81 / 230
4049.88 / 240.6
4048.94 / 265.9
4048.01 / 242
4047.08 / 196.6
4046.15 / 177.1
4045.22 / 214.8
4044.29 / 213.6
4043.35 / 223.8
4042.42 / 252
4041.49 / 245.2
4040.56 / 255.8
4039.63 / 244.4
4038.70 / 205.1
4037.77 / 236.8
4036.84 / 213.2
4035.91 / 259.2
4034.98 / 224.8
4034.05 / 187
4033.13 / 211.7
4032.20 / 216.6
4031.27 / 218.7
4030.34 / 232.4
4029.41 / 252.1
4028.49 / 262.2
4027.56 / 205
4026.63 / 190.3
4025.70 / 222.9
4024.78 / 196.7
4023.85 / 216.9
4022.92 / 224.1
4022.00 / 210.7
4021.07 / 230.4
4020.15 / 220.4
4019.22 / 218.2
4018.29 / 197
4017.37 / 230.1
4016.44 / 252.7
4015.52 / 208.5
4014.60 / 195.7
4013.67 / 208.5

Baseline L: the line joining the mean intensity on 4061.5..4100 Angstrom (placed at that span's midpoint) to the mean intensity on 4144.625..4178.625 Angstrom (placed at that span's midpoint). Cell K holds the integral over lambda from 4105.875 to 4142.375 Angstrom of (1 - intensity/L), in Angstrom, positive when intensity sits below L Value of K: 0.8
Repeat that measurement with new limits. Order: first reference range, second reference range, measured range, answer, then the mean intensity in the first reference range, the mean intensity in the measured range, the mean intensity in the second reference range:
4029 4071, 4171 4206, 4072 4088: 1.43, 222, 197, 197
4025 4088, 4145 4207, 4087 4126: 4.24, 216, 187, 201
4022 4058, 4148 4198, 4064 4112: 5.59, 223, 190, 201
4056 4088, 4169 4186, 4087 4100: 1.90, 209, 177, 202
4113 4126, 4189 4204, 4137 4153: -0.58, 203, 207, 193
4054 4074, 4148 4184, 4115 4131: 0.47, 218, 203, 203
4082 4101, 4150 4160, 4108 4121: 0.02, 185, 190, 200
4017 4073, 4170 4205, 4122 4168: 0.32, 221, 203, 198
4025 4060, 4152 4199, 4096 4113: 3.32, 225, 172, 201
